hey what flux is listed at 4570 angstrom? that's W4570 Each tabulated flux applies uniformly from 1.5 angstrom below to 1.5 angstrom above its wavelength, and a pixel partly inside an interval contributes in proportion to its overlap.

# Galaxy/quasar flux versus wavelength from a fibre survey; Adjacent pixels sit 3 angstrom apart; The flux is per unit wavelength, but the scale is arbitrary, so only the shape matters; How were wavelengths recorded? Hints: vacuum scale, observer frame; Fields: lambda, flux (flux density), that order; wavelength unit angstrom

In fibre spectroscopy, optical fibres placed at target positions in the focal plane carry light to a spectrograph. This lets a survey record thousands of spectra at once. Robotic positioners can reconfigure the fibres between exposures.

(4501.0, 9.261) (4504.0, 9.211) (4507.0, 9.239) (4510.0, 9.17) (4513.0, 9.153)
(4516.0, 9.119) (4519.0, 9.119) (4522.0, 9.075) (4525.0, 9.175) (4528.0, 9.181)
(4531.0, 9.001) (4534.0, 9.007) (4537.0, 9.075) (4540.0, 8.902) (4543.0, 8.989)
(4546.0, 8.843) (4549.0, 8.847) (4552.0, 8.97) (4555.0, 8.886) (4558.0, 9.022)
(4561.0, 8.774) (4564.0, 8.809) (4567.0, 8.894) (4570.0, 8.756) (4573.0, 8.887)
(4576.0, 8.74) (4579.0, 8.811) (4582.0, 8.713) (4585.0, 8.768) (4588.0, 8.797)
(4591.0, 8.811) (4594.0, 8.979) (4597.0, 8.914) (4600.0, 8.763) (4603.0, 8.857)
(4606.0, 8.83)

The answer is 8.756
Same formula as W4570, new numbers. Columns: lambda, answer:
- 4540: 8.902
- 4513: 9.153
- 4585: 8.768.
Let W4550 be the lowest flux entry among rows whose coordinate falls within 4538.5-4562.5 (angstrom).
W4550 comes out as 8.774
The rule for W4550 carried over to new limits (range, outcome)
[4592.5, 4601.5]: 8.763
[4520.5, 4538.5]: 9.001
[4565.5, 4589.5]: 8.713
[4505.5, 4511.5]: 9.17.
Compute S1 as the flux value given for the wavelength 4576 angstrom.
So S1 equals 8.74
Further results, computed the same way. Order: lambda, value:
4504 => 9.211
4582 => 8.713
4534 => 9.007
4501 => 9.261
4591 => 8.811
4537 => 9.075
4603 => 8.857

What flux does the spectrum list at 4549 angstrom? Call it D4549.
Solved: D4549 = 8.847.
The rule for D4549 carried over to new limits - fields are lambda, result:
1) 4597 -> 8.914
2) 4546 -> 8.843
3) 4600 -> 8.763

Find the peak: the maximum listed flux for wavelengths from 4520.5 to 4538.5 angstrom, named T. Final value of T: 9.181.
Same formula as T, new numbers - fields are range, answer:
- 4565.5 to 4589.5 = 8.894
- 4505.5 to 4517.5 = 9.239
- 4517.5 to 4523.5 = 9.119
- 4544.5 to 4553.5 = 8.97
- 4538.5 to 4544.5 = 8.989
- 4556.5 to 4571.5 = 9.022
